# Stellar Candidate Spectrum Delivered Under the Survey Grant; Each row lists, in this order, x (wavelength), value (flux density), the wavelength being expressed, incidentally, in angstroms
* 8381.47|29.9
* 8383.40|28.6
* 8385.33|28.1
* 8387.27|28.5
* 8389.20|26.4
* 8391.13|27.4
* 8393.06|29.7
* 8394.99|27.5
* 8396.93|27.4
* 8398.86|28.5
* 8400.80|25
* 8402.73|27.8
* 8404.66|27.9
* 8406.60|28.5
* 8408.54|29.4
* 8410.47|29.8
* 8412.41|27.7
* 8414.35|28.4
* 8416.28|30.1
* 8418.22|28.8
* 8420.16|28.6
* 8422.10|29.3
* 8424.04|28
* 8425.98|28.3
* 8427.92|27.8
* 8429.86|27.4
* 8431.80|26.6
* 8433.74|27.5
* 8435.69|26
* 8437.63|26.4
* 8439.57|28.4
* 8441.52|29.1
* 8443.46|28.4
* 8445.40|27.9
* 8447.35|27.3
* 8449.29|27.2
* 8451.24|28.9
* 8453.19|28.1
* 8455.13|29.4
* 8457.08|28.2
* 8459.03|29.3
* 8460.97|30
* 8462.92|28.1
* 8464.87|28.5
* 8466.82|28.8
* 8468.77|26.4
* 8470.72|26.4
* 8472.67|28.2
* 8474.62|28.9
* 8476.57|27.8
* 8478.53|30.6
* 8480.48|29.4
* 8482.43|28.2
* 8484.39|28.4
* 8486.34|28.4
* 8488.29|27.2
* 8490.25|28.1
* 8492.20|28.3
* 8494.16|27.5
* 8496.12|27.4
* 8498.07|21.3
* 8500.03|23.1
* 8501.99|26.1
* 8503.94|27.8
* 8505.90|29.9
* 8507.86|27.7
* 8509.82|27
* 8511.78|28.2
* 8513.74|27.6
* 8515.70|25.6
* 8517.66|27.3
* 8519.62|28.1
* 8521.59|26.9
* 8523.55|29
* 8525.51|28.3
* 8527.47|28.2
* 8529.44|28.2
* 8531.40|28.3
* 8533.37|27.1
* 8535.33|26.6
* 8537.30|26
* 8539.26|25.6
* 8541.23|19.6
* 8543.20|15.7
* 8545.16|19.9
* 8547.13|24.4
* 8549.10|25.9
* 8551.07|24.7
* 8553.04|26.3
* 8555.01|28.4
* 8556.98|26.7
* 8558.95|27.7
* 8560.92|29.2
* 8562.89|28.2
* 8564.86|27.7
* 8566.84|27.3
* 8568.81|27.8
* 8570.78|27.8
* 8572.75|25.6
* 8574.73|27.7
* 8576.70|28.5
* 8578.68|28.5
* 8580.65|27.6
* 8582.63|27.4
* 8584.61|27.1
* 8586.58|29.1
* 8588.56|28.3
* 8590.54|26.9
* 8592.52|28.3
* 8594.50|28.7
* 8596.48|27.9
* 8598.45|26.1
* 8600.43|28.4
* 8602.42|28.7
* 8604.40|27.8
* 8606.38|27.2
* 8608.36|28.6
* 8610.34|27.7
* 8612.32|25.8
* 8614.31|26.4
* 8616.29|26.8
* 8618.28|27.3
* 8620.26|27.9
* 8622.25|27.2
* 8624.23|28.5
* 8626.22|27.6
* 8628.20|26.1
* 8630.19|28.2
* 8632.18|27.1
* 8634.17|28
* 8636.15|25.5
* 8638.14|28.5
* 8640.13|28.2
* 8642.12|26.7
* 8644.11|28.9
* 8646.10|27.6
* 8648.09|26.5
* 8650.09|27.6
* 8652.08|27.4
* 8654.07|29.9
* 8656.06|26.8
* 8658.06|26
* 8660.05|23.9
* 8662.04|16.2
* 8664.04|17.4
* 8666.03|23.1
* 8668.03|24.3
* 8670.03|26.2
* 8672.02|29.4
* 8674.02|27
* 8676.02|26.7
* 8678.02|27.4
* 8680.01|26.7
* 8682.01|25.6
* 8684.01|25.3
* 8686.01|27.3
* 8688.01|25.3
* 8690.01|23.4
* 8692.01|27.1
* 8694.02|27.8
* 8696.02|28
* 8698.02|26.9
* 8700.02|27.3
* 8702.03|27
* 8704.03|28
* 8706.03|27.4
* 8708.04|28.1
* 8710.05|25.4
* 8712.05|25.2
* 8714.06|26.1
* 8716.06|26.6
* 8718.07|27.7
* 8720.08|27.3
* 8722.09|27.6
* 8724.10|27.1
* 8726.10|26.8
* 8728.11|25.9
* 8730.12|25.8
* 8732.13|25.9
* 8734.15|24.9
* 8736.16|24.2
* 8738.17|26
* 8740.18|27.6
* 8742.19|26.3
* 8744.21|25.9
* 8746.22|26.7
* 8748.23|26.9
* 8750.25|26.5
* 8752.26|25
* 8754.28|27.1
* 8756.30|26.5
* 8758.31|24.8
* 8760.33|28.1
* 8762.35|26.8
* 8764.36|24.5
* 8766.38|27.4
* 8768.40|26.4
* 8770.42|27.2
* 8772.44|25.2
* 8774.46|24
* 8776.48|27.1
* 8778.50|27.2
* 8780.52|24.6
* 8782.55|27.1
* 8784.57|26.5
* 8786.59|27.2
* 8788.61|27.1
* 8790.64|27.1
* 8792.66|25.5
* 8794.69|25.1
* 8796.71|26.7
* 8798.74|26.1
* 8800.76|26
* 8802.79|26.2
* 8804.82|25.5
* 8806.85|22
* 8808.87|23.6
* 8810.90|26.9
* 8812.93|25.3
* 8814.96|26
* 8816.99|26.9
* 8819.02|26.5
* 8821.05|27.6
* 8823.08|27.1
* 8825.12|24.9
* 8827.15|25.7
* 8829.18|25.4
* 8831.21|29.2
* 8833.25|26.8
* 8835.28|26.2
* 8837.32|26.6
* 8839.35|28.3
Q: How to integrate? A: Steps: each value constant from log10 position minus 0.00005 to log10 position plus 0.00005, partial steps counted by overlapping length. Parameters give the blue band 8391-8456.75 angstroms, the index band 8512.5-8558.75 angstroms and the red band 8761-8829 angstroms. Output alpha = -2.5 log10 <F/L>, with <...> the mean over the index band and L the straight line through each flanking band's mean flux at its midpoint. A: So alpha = 0.06 mag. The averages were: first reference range 28.1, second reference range 26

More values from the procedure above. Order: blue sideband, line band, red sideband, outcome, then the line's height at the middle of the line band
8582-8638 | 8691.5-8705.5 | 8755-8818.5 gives -0.03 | 26.8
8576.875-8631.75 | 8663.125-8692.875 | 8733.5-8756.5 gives 0.06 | 26.9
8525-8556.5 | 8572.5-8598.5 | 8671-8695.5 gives -0.09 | 25.6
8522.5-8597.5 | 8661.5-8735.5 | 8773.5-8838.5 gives 0.02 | 26.4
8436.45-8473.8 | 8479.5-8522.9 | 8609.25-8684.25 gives 0.02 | 27.7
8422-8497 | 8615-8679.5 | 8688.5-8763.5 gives 0.02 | 27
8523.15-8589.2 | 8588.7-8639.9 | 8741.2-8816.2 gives -0.04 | 26.4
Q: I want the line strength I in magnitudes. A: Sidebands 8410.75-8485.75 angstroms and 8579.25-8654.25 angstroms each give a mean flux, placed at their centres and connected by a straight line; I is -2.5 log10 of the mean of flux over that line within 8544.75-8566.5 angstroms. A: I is 0.05 mag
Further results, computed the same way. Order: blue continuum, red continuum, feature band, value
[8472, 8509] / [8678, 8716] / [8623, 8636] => -0.02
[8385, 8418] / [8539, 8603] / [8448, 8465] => -0.04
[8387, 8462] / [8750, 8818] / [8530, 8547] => 0.16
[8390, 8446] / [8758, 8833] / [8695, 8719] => -0.02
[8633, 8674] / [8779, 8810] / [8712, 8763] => -0.02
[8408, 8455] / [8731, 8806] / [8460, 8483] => -0.02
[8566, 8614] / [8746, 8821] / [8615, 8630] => 0.00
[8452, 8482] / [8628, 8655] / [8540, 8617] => 0.05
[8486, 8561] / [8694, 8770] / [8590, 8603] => -0.06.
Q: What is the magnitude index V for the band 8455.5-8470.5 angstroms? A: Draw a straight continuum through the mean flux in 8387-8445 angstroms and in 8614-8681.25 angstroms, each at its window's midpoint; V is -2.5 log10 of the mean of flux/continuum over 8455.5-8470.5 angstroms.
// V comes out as -0.03 mag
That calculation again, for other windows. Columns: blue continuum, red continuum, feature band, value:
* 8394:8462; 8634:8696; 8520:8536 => -0.02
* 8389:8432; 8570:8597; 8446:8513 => 0.01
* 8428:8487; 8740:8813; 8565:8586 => -0.01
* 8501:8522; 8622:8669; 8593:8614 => -0.04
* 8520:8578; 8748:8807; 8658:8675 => 0.12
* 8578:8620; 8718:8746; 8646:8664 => 0.08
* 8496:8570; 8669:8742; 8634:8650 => -0.04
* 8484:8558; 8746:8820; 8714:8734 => -0.02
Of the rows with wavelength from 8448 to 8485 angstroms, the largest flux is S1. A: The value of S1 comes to 30.6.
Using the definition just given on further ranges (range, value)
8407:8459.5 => 30.1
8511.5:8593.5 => 29.2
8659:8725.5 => 29.4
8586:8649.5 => 29.1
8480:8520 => 29.9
